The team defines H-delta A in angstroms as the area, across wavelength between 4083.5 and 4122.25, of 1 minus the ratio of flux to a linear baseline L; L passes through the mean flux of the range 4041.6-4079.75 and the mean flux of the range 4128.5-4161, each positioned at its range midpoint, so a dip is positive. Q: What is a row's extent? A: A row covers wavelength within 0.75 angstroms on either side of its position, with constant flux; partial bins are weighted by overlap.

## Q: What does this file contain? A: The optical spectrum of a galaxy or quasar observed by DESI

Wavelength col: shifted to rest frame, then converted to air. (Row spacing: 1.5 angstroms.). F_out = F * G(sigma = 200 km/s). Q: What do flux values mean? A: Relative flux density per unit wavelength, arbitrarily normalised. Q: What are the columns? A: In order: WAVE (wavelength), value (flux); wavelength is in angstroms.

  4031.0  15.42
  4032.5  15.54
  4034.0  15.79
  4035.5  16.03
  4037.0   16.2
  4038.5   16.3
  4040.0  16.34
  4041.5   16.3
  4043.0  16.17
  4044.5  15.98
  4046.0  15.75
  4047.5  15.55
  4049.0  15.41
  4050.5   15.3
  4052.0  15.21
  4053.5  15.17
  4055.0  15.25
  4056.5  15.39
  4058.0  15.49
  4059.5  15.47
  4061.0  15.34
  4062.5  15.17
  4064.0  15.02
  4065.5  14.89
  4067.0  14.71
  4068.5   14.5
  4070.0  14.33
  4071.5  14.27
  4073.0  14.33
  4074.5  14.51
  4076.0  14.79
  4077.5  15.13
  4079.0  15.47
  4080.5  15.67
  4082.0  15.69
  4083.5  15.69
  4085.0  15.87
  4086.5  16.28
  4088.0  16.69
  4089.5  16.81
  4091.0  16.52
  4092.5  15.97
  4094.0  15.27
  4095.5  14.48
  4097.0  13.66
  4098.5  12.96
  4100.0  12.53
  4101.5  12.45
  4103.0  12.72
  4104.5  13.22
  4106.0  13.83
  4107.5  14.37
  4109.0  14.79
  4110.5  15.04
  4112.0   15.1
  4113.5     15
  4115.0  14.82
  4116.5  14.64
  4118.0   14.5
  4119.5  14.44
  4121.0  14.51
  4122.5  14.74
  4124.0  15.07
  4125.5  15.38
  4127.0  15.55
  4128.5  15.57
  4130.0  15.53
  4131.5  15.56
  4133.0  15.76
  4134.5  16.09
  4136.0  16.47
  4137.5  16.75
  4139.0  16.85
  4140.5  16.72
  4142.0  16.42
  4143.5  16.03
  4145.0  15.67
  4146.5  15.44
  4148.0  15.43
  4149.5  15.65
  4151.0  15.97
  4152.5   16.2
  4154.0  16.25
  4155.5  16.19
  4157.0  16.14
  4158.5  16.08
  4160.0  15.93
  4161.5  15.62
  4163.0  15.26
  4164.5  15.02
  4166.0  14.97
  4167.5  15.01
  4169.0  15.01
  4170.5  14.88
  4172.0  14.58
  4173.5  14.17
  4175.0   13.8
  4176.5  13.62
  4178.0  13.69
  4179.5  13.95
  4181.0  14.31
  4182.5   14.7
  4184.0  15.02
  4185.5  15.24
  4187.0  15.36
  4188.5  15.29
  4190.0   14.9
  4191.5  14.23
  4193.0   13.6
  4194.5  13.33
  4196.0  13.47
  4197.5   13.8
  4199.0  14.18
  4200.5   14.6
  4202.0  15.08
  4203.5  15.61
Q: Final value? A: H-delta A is 2.3 angstroms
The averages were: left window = 15.2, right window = 16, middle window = 14.7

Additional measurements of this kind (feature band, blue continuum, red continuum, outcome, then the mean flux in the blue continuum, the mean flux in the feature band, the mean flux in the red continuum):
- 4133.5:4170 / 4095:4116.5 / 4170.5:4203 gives -4.4 angstroms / 13.9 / 15.9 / 14.4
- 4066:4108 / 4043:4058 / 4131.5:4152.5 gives 2.6 angstroms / 15.5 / 14.7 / 16.1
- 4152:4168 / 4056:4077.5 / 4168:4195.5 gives -1.3 angstroms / 14.9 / 15.7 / 14.4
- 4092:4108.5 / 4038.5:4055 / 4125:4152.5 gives 2.2 angstroms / 15.7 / 13.8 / 15.9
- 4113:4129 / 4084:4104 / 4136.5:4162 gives 0.5 angstroms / 14.8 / 14.9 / 16.1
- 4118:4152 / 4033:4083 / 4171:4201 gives -2.2 angstroms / 15.4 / 15.7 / 14.3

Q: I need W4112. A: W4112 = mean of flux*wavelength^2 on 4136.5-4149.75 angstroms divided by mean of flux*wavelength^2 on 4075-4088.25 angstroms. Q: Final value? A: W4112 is 1.06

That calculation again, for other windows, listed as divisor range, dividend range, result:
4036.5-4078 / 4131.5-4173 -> 1.08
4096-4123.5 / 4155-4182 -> 1.09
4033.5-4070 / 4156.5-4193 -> 1.02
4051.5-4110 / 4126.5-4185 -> 1.08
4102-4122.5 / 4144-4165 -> 1.12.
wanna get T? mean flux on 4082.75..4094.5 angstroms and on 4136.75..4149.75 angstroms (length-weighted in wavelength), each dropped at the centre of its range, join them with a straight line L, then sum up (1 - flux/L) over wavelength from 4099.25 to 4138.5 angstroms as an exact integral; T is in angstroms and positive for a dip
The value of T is 3.3 angstroms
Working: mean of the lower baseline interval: 16.2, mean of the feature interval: 14.8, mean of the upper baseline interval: 16.1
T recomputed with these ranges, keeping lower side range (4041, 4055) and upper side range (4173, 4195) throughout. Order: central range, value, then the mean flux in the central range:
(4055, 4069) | 0.3 angstroms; 15.1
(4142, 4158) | -1.4 angstroms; 15.9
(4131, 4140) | -0.9 angstroms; 16.3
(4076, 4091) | -0.6 angstroms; 15.9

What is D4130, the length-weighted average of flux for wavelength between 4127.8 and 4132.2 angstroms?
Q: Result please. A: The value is 15.6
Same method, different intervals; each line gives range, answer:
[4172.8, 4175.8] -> 14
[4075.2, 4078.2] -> 14.9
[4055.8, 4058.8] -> 15.4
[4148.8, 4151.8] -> 15.8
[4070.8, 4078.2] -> 14.6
